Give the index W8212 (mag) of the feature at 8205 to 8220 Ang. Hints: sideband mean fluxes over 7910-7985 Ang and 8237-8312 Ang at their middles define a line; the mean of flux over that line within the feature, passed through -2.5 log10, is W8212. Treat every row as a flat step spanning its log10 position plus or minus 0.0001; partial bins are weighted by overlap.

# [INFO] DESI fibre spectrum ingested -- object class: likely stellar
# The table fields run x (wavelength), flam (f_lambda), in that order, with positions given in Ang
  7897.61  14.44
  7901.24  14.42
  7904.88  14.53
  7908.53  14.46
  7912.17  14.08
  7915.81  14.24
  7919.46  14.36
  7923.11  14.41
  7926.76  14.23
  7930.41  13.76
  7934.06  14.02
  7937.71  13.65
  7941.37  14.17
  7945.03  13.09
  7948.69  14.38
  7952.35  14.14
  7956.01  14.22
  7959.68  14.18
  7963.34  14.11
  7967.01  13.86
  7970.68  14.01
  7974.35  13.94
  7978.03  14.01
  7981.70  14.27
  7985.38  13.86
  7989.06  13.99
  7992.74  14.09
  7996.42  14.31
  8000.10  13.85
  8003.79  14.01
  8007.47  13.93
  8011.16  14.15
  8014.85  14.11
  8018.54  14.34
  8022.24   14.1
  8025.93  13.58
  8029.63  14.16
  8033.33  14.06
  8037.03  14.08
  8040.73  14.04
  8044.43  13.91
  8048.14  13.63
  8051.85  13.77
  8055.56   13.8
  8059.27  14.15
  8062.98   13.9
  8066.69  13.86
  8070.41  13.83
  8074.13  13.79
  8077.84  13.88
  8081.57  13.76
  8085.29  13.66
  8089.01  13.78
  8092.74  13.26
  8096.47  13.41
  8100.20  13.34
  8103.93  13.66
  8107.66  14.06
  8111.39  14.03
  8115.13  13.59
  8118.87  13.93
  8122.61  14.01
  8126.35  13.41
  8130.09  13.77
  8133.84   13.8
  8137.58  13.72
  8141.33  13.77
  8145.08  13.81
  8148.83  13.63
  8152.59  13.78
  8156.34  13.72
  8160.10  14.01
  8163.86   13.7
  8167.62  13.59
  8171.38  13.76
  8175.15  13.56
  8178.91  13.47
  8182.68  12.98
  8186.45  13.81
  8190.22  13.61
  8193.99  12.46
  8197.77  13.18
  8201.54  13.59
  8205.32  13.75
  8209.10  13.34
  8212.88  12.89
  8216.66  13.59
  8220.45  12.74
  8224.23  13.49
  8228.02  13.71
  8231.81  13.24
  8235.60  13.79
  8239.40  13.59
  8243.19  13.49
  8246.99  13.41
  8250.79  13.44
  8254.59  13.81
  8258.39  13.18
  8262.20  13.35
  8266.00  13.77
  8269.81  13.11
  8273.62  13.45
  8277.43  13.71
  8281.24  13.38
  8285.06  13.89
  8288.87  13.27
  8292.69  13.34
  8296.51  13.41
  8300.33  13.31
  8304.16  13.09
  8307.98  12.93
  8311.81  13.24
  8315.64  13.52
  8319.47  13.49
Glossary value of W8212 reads 0.020 mag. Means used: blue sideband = 14.1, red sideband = 13.4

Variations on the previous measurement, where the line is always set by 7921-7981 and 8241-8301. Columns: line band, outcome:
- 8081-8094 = 0.013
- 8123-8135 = 0.001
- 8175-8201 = 0.025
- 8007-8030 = -0.012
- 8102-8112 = -0.013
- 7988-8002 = -0.009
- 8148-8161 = -0.009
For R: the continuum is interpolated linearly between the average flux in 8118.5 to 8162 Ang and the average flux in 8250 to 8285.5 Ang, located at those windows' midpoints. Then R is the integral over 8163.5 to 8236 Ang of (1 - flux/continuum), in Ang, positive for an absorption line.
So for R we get 1.31 Ang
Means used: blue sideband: 13.8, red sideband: 13.5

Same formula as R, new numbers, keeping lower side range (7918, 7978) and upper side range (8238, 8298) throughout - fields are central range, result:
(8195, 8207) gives 0.1 Ang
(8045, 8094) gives 0.1 Ang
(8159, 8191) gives 0.1 Ang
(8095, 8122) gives 0.0 Ang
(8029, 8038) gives -0.1 Ang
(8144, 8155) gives 0.0 Ang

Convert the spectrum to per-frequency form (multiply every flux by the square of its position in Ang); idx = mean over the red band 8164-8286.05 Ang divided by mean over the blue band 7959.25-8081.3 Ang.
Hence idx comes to 1.0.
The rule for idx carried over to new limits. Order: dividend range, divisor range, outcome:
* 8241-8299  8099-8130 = 1.02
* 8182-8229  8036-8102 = 1.00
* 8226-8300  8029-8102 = 1.03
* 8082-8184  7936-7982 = 1.02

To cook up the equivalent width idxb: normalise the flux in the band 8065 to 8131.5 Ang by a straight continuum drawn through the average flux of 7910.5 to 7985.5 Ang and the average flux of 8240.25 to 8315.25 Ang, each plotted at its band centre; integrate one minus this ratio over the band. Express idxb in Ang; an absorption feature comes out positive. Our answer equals 0.2 Ang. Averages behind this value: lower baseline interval 14.1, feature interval 13.7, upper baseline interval 13.4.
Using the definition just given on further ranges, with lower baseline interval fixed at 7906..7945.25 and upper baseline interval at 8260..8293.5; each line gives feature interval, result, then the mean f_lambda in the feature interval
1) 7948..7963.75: -0.19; 14.2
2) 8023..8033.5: -0.02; 13.9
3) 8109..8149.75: -0.13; 13.8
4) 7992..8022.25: -0.33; 14.1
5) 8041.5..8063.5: 0.00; 13.9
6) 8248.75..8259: 0.00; 13.5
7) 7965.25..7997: -0.08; 14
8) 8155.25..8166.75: -0.10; 13.8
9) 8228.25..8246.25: 0.01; 13.5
